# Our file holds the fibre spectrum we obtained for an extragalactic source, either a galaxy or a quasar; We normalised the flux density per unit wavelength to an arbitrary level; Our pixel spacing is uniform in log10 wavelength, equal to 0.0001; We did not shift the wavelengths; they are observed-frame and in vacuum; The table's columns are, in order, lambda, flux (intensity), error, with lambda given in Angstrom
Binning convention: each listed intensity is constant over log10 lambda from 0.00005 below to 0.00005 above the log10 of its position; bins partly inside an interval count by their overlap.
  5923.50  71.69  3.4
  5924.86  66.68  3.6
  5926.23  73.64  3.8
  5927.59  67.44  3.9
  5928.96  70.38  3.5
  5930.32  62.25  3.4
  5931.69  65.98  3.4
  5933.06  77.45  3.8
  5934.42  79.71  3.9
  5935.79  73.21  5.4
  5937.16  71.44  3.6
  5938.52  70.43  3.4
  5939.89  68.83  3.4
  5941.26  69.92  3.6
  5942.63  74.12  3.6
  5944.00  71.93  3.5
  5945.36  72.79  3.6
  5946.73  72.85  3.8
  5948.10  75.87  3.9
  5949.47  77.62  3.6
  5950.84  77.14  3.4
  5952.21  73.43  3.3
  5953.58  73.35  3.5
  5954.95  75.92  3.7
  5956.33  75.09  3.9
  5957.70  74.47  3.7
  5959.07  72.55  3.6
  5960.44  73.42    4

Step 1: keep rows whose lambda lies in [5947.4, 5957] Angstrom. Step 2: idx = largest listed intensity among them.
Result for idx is 77.62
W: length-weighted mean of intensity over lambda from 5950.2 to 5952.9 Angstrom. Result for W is 75.3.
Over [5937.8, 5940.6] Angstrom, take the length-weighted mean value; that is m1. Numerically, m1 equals 69.7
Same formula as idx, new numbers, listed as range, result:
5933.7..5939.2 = 79.71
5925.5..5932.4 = 73.64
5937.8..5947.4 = 74.12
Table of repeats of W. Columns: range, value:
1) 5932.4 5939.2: 74.5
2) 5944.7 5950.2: 74.8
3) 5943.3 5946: 72.6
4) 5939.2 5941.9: 69.2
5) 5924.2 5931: 68.1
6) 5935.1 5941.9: 70.7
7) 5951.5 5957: 74.4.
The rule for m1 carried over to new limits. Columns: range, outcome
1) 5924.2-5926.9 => 70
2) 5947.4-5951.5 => 76.8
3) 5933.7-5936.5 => 76.4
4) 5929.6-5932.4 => 64.3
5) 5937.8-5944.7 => 71.1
